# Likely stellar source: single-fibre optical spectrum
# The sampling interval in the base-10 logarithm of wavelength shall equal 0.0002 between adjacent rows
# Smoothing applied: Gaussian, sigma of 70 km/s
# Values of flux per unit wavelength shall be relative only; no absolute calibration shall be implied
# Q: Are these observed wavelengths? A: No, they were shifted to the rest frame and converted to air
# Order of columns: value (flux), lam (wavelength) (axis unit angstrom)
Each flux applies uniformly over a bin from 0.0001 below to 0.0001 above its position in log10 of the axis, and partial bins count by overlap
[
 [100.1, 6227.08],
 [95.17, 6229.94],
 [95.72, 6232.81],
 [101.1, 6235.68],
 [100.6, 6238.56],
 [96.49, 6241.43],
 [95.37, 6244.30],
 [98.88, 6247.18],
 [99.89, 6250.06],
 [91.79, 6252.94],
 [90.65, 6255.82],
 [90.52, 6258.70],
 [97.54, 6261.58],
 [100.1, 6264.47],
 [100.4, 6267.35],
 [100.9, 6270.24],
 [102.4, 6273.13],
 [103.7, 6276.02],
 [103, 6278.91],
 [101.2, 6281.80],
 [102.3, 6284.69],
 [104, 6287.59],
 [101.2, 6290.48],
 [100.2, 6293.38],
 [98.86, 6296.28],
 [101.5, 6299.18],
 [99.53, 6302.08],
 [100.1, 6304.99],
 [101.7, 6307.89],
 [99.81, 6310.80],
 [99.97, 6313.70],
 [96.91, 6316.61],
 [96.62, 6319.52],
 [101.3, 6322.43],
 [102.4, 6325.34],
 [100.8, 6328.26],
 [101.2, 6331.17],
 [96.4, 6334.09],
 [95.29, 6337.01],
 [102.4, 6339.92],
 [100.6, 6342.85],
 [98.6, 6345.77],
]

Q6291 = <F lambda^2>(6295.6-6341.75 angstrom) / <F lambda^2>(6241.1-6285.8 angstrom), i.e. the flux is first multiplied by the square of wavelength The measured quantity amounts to 1.0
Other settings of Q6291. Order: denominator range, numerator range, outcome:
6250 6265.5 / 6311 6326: 1.07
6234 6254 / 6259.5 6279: 1.04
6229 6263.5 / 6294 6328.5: 1.06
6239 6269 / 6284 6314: 1.06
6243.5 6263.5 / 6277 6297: 1.08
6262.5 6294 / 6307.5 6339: 0.99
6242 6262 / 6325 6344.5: 1.08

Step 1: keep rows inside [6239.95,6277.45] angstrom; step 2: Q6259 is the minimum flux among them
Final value 90.52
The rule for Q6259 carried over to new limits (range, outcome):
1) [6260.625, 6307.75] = 97.54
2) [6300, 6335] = 96.4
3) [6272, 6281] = 102.4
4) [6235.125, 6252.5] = 95.37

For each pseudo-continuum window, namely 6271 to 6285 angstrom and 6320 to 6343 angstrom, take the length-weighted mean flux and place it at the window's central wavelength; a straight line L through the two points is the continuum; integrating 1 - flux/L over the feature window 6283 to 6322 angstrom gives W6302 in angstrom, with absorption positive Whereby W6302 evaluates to 0.4 angstrom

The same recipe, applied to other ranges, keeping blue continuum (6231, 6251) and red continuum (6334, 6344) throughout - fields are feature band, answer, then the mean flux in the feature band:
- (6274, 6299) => -0.84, 102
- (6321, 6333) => -0.30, 101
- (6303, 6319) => -0.13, 99.5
